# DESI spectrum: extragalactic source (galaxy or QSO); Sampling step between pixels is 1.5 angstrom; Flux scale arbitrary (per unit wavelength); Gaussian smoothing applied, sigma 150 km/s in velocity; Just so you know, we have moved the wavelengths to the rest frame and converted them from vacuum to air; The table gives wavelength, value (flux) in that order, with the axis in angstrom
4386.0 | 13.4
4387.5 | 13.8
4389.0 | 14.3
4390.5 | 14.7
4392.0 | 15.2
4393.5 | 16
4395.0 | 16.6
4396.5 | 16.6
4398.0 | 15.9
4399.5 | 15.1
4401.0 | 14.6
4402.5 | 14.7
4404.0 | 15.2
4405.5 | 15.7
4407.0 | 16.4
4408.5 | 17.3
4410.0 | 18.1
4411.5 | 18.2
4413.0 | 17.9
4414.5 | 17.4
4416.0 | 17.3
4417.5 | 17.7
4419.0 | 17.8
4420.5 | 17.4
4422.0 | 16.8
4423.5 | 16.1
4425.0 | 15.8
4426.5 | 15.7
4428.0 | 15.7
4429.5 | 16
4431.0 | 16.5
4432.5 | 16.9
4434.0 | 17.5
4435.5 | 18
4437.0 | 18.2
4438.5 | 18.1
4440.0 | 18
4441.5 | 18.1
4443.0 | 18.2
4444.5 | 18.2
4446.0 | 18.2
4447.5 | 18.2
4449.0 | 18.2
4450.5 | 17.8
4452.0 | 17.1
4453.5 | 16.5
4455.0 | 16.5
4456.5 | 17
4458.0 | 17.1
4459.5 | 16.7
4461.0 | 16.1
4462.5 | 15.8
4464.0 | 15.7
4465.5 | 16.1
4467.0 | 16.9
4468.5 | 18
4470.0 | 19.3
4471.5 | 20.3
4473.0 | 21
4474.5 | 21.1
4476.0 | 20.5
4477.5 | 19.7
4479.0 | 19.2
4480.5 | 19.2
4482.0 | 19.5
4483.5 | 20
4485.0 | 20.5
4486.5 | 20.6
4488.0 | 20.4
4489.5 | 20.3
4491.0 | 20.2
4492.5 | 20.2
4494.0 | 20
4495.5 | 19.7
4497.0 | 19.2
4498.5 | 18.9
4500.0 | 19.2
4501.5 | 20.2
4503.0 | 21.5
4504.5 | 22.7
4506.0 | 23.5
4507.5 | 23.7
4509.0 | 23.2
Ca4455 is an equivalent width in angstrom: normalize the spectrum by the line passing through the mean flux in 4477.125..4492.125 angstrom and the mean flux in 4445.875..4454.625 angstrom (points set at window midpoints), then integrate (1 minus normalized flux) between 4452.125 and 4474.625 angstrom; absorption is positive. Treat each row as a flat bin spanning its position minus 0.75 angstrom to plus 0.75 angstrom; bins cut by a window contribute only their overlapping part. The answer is 1.2 angstrom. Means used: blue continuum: 17.6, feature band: 17.5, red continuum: 20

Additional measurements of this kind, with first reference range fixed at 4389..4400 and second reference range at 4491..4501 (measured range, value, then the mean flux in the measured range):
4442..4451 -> -0.24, 18.1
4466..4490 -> -1.06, 19.7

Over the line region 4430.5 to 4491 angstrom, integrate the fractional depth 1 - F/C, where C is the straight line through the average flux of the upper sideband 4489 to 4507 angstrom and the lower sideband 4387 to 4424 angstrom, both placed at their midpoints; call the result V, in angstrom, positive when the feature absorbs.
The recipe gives 1.63 angstrom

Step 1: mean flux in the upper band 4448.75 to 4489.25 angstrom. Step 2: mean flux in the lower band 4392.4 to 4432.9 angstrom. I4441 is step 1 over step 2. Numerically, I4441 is 1.1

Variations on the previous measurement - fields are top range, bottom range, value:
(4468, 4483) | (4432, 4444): 1.11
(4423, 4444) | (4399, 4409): 1.10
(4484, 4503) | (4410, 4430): 1.18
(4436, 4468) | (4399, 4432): 1.05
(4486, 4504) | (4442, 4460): 1.15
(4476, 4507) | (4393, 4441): 1.21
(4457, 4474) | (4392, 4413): 1.09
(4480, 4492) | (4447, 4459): 1.16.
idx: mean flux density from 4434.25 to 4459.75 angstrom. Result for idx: 17.7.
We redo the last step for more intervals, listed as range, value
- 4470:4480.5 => 20.2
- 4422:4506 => 18.4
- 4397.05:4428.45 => 16.5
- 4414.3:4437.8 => 16.9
